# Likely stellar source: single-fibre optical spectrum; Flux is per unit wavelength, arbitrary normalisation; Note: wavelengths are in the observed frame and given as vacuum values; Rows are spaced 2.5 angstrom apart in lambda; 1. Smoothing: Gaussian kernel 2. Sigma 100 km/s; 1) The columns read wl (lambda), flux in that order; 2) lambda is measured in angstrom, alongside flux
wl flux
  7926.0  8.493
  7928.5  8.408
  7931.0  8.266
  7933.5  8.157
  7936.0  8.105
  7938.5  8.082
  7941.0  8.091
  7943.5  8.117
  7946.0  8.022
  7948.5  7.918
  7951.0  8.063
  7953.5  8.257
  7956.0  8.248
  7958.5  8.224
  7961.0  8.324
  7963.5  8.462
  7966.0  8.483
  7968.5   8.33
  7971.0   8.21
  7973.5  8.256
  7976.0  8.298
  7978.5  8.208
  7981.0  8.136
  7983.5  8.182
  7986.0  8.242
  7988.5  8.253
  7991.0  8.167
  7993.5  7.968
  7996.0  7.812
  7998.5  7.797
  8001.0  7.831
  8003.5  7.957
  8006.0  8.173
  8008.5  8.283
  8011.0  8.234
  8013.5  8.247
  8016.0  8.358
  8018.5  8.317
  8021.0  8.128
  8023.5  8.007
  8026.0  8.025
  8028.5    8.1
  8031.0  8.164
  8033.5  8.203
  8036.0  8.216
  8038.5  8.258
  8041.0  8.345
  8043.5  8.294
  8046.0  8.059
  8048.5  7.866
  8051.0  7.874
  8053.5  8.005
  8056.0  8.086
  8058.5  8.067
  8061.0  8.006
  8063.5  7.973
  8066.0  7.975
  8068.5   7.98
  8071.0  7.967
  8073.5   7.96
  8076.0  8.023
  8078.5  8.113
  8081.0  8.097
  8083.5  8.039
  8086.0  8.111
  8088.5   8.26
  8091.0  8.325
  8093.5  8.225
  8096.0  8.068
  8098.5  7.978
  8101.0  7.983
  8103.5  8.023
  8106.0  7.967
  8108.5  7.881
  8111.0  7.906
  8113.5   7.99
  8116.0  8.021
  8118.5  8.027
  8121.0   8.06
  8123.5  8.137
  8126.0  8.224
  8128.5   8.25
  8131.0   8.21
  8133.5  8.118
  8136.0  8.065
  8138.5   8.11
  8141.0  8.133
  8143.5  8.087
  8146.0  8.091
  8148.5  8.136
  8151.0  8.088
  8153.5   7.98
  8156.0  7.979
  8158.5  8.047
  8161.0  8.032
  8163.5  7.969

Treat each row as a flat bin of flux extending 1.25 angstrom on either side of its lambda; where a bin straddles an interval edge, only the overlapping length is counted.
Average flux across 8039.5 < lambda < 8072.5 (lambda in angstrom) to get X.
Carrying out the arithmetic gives 8.04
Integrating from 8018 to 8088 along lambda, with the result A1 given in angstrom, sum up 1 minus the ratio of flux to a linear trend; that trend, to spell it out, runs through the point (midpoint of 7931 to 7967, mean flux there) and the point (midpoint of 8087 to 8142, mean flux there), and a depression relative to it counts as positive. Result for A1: 0.38 angstrom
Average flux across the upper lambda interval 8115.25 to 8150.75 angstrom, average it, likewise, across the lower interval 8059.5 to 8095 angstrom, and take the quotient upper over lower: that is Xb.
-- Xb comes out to 1.0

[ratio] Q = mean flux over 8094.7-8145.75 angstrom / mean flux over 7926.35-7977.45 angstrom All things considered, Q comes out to 0.98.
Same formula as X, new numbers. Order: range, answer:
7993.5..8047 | 8.13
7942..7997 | 8.19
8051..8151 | 8.07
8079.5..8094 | 8.17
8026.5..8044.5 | 8.22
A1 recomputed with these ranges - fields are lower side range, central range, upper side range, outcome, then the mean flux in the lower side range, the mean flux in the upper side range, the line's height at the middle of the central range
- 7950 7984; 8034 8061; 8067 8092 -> 0.10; 8.27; 8.08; 8.14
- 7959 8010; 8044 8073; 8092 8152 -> 0.44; 8.17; 8.08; 8.12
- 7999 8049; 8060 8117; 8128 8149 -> 0.71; 8.15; 8.13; 8.14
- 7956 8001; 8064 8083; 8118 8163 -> 0.28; 8.19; 8.1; 8.14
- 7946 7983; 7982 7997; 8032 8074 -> 0.14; 8.24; 8.07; 8.19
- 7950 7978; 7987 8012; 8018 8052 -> 0.49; 8.29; 8.13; 8.21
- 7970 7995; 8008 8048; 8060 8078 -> -0.55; 8.19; 7.99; 8.08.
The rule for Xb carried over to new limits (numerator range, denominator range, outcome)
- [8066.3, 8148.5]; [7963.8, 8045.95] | 0.99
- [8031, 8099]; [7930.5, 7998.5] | 0.99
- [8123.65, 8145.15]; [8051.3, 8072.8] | 1.02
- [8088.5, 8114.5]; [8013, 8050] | 0.98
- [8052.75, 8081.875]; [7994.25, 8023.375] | 0.99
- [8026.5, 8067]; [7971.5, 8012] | 1.00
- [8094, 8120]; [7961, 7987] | 0.96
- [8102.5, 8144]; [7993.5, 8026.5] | 1.00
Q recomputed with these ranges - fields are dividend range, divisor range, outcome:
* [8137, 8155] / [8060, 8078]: 1.01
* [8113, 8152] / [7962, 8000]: 0.99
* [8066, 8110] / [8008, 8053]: 0.99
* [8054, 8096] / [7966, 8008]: 0.99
